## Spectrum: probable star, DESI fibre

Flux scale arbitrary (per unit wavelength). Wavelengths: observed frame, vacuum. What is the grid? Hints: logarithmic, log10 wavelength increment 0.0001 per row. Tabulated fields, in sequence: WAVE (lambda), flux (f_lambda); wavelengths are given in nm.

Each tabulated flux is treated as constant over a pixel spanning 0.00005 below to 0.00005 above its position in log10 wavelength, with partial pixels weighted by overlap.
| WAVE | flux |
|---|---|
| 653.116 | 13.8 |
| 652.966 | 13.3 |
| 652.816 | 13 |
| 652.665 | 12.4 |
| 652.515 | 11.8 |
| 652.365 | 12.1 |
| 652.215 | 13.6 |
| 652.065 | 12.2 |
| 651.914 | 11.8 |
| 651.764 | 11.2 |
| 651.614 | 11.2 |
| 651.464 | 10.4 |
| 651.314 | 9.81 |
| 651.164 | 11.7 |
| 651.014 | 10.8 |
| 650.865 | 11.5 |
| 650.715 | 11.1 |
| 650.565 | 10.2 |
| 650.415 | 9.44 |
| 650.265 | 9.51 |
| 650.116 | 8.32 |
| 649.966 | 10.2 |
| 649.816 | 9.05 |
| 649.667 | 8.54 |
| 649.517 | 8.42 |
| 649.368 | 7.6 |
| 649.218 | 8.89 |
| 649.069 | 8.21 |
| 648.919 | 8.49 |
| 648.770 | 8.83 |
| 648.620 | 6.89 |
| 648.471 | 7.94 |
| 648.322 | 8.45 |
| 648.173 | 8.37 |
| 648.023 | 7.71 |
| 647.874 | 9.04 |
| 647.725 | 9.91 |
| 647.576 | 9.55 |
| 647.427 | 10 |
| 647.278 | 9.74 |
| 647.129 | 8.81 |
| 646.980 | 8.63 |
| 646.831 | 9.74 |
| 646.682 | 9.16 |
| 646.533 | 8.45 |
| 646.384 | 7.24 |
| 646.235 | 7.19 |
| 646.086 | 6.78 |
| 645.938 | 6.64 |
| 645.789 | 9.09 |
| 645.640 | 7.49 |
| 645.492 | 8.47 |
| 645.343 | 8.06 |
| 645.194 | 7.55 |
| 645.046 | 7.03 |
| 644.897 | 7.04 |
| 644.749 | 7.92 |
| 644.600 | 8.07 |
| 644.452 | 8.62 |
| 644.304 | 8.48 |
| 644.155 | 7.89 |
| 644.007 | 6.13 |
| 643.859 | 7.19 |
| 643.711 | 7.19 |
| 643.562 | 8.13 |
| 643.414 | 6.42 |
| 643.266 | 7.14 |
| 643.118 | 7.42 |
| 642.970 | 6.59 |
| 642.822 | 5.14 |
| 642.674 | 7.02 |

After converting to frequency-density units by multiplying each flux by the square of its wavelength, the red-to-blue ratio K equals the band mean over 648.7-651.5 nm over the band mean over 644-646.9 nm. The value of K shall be 1.22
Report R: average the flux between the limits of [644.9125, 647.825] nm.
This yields 8.37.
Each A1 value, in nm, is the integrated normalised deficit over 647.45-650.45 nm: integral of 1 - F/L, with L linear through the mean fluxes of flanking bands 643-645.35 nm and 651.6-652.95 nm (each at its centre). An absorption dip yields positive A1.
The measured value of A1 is 0.46 nm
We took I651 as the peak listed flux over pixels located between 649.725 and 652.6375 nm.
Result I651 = 13.6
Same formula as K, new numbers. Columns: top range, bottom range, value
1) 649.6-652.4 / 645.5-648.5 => 1.27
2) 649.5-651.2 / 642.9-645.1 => 1.36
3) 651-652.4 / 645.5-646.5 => 1.55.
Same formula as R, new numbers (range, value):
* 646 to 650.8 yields 8.76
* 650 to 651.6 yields 10.3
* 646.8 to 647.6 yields 9.39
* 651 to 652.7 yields 11.6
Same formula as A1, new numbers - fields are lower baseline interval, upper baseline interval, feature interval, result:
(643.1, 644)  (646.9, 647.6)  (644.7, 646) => 0.08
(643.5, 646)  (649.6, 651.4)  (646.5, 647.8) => -0.10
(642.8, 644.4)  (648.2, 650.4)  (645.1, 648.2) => -0.21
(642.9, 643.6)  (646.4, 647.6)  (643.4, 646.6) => 0.16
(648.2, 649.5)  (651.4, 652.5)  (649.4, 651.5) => 0.04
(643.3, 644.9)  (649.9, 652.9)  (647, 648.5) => 0.06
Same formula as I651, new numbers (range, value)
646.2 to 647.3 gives 9.74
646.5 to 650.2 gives 10.2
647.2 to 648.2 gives 10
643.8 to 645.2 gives 8.62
